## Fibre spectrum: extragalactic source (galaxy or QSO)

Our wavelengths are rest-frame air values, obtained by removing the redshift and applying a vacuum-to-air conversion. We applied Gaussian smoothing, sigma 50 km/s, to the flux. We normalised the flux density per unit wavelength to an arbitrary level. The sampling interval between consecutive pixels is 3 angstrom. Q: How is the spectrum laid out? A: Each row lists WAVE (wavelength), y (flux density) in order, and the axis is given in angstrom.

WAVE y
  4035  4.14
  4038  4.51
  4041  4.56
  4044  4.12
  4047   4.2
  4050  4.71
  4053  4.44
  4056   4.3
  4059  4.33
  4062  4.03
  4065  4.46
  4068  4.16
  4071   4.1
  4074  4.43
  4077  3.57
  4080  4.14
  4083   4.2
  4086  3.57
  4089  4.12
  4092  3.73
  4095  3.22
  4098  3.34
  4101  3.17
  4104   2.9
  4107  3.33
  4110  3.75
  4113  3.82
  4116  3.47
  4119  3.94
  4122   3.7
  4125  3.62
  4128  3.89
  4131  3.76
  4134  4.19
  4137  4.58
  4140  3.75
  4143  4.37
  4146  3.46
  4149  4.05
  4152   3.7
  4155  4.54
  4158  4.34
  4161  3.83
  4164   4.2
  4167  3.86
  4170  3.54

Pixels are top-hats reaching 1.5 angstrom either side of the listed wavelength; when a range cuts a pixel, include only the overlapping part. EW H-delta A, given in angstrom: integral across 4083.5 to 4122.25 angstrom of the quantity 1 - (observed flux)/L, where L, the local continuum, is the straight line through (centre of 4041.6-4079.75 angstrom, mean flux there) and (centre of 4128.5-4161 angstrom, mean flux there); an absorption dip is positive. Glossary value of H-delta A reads 5.55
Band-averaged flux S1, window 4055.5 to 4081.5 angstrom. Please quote 4.16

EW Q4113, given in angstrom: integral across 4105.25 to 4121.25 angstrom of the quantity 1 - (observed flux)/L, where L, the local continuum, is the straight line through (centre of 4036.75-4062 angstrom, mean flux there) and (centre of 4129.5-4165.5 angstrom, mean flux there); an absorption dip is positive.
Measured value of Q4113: 2.0 angstrom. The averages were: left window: 4.37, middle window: 3.65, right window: 4.06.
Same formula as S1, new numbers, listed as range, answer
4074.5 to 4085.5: 3.98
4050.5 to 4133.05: 3.85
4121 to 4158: 3.99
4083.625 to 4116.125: 3.51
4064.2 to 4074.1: 4.26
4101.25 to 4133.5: 3.62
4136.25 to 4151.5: 3.99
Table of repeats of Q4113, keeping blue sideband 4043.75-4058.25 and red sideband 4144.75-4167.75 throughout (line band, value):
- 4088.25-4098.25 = 1.49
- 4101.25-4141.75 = 3.86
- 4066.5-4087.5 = 1.27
